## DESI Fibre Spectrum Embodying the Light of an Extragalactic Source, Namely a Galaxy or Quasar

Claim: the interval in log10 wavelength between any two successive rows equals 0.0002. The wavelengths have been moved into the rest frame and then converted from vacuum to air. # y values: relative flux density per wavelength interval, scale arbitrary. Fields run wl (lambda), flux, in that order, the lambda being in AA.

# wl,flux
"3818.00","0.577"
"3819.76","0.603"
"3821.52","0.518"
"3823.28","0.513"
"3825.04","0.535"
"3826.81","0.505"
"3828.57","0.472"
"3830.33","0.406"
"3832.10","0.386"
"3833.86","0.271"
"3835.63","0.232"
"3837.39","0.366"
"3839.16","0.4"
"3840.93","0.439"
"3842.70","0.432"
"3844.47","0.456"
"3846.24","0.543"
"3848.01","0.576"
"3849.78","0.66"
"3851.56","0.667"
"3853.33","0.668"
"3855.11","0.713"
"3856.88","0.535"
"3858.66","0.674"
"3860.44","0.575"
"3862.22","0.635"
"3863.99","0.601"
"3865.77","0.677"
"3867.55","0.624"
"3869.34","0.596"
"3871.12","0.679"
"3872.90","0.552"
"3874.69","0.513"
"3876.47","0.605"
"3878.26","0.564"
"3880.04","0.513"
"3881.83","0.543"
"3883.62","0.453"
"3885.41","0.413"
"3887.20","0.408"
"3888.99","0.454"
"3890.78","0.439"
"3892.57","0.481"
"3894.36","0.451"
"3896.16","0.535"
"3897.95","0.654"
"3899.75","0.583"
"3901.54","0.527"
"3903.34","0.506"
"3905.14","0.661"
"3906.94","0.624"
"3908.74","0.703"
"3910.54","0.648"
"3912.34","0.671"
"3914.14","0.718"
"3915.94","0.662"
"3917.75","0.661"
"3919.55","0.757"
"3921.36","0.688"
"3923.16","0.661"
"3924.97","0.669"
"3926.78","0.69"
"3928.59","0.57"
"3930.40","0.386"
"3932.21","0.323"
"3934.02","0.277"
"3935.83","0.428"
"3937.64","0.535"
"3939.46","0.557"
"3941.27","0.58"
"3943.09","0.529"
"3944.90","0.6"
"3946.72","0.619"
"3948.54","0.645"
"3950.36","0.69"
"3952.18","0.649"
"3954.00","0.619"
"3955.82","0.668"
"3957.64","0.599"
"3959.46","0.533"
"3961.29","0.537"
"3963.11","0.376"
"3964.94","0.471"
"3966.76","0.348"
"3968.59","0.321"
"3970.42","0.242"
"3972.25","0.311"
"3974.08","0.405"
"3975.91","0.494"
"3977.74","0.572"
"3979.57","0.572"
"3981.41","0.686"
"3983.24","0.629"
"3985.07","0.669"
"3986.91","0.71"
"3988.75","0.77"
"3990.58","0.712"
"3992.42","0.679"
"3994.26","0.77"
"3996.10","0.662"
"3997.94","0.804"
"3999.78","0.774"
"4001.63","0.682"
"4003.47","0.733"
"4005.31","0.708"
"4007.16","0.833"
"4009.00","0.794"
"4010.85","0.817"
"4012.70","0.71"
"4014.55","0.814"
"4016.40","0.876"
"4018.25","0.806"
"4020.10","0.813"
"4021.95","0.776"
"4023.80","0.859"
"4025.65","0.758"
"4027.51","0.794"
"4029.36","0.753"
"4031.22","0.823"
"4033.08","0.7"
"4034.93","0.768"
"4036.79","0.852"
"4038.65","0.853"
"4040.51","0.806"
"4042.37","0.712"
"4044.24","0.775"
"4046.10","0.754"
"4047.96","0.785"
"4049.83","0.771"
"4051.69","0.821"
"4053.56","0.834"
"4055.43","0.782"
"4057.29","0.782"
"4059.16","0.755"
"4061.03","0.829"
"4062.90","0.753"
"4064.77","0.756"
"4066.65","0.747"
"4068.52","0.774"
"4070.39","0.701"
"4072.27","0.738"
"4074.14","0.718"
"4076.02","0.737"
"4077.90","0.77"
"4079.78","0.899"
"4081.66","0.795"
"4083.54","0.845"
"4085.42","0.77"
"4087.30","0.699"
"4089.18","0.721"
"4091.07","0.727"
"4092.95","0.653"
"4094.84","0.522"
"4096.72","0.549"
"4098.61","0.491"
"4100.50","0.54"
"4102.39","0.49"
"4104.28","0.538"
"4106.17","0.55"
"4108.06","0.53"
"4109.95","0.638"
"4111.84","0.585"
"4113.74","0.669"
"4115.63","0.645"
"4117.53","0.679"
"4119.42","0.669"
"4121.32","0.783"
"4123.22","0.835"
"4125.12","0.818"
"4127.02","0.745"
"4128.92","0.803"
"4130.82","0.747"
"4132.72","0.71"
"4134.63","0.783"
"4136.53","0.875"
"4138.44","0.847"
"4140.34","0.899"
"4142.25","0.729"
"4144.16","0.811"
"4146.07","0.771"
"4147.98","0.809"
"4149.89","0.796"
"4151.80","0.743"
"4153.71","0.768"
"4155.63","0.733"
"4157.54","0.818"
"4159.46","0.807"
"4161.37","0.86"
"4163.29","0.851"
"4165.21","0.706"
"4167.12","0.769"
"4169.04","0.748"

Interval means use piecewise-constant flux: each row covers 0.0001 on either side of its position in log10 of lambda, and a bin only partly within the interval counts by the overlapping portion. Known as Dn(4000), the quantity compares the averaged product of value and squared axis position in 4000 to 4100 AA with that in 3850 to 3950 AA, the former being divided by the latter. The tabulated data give 1.4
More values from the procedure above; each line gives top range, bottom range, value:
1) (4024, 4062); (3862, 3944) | 1.50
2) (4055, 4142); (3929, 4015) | 1.28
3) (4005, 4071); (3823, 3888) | 1.64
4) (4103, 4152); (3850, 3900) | 1.47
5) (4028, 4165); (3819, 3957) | 1.48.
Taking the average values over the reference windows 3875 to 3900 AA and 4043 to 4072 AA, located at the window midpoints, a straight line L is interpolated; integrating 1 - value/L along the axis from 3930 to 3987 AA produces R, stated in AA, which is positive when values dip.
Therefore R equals 9.3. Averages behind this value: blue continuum 0.505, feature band 0.517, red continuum 0.773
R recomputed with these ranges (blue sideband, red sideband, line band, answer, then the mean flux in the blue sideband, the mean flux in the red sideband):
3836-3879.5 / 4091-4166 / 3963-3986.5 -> 5.7 AA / 0.569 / 0.713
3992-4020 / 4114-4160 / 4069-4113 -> 6.2 AA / 0.767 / 0.774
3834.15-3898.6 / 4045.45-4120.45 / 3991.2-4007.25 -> -2.5 AA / 0.534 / 0.7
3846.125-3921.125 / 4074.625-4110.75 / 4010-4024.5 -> -4.0 AA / 0.59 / 0.656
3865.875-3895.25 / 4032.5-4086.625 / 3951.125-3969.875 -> 3.7 AA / 0.522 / 0.779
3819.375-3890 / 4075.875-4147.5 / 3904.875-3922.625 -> -3.6 AA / 0.524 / 0.708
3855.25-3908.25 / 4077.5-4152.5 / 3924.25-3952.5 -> 2.4 AA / 0.558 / 0.712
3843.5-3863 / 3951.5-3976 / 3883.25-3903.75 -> 2.3 AA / 0.608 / 0.467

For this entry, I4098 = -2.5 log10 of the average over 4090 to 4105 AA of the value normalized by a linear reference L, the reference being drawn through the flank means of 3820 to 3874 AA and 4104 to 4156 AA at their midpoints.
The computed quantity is 0.250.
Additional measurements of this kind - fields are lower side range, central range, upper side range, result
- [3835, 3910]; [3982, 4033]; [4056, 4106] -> -0.17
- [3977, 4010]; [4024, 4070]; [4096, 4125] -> -0.17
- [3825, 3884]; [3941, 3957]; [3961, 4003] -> -0.11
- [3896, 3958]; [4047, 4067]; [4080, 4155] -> -0.16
